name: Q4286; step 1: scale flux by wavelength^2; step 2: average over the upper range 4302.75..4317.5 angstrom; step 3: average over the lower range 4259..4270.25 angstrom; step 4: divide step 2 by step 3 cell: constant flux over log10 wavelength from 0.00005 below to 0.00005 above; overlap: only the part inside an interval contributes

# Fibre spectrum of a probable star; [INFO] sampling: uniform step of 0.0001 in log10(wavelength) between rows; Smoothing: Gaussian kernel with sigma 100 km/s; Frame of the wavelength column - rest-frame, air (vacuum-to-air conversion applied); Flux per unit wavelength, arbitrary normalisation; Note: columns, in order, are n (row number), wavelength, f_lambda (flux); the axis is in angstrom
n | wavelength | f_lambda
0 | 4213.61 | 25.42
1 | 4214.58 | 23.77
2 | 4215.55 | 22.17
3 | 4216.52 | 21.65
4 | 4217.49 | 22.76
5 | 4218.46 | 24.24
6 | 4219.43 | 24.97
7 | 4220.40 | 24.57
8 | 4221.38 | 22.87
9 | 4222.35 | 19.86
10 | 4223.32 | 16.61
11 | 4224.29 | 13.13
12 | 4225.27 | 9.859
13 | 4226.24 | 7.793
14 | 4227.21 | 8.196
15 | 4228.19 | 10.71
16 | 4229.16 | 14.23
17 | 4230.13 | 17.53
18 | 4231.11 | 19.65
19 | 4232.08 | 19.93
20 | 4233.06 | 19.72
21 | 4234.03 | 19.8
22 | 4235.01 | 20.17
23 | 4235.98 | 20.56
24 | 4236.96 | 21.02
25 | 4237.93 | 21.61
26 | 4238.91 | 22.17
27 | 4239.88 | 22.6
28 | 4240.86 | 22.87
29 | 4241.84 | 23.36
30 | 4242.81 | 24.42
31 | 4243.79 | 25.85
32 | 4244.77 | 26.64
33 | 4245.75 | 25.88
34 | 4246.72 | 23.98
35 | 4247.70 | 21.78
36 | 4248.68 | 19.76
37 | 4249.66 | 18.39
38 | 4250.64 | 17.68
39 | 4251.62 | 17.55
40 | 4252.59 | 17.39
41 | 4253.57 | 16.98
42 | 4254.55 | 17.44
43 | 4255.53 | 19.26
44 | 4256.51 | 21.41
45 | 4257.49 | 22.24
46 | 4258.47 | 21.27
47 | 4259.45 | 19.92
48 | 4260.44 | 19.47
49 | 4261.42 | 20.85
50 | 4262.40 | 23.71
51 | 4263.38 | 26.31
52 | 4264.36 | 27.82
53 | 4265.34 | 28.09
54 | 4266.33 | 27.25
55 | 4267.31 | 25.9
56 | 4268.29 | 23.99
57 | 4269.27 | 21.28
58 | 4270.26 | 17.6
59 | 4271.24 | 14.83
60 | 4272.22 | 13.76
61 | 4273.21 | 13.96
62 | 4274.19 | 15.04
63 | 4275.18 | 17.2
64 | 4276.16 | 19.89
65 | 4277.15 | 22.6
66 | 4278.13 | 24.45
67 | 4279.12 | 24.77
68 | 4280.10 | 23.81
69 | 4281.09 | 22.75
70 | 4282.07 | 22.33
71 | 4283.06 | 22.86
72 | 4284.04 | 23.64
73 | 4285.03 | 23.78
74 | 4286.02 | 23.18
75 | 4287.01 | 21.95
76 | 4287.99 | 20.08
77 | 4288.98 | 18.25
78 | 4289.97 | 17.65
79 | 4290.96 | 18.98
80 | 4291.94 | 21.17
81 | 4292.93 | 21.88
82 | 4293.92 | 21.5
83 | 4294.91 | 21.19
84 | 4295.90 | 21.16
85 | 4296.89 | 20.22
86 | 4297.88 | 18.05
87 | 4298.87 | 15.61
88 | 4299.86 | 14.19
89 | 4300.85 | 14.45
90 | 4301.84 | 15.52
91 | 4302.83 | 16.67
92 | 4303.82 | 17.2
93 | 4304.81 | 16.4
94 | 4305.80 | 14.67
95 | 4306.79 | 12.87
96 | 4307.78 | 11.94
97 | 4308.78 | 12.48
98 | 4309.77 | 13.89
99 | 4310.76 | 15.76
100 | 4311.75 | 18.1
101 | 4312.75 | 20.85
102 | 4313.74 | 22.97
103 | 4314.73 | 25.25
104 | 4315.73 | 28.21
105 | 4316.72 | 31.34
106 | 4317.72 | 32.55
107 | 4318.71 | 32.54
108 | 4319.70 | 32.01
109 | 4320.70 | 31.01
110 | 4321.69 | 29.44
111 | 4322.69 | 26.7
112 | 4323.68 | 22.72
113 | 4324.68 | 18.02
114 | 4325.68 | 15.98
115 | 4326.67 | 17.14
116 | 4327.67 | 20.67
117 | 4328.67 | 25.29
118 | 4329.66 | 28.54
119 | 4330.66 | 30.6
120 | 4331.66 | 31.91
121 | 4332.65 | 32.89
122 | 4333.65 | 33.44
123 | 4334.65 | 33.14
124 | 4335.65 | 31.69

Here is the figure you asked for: 0.8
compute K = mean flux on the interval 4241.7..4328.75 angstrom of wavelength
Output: 21.1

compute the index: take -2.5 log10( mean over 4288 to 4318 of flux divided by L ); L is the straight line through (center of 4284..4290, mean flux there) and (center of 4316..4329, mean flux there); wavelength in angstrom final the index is 0.23 mag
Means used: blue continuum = 21.3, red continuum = 25.8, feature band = 18.9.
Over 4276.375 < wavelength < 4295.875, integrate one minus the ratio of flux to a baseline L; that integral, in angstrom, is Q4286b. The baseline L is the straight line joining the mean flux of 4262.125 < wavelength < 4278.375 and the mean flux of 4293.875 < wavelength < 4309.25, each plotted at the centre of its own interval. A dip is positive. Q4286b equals -3.2 angstrom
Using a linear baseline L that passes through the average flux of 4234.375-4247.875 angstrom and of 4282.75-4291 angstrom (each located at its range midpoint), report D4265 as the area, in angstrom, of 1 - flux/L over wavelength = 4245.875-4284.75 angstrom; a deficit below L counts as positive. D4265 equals 1.8 angstrom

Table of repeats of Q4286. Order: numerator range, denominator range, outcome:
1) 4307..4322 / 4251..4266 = 1.14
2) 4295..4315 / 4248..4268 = 0.80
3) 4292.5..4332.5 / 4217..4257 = 1.14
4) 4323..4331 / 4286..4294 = 1.12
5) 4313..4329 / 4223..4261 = 1.38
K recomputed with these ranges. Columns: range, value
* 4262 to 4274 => 21.9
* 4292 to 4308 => 17.3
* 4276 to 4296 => 21.8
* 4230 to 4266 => 21.6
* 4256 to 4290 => 21.6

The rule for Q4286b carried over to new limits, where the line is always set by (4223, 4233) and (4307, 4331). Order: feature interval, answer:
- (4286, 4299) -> 0.3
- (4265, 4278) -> -1.2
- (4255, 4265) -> -2.9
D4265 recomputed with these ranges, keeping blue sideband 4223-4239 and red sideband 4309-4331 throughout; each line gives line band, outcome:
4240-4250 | -3.2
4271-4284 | 0.3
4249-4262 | -0.4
